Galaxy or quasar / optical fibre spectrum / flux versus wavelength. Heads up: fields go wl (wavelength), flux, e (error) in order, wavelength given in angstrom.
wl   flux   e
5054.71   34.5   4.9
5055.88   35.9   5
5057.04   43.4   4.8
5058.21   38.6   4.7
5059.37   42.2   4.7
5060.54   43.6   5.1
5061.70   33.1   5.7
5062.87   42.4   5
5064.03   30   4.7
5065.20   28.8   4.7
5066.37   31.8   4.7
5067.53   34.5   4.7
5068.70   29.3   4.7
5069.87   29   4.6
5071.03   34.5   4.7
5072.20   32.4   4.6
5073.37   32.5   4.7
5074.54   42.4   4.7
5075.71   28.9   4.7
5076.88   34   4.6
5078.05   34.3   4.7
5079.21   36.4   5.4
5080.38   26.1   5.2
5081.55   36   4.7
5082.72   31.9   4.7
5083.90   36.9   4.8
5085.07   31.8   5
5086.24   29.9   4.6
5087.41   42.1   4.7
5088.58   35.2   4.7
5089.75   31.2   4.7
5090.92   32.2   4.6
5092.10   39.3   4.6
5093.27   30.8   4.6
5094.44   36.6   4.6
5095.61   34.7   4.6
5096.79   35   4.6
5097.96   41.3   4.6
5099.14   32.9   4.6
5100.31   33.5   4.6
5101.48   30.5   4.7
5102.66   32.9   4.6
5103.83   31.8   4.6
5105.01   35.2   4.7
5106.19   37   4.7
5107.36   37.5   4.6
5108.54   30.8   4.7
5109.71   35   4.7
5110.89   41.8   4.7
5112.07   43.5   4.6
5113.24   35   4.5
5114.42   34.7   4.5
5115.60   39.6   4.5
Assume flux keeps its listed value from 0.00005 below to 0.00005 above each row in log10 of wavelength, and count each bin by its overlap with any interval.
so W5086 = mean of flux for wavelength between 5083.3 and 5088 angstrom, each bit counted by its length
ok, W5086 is 35.1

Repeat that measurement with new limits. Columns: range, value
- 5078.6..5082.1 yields 32.9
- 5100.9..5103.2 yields 31.6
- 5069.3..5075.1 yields 34.1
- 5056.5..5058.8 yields 41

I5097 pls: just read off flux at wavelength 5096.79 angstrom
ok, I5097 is 35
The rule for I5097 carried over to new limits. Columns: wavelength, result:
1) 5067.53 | 34.5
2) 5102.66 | 32.9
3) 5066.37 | 31.8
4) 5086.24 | 29.9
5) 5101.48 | 30.5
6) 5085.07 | 31.8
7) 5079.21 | 36.4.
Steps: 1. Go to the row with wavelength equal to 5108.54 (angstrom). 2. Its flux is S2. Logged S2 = 30.8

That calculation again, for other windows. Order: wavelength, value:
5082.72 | 31.9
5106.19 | 37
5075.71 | 28.9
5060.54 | 43.6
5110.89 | 41.8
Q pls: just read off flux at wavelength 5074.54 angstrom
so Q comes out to 42.4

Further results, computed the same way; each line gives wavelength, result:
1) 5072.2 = 32.4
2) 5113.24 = 35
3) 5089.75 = 31.2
